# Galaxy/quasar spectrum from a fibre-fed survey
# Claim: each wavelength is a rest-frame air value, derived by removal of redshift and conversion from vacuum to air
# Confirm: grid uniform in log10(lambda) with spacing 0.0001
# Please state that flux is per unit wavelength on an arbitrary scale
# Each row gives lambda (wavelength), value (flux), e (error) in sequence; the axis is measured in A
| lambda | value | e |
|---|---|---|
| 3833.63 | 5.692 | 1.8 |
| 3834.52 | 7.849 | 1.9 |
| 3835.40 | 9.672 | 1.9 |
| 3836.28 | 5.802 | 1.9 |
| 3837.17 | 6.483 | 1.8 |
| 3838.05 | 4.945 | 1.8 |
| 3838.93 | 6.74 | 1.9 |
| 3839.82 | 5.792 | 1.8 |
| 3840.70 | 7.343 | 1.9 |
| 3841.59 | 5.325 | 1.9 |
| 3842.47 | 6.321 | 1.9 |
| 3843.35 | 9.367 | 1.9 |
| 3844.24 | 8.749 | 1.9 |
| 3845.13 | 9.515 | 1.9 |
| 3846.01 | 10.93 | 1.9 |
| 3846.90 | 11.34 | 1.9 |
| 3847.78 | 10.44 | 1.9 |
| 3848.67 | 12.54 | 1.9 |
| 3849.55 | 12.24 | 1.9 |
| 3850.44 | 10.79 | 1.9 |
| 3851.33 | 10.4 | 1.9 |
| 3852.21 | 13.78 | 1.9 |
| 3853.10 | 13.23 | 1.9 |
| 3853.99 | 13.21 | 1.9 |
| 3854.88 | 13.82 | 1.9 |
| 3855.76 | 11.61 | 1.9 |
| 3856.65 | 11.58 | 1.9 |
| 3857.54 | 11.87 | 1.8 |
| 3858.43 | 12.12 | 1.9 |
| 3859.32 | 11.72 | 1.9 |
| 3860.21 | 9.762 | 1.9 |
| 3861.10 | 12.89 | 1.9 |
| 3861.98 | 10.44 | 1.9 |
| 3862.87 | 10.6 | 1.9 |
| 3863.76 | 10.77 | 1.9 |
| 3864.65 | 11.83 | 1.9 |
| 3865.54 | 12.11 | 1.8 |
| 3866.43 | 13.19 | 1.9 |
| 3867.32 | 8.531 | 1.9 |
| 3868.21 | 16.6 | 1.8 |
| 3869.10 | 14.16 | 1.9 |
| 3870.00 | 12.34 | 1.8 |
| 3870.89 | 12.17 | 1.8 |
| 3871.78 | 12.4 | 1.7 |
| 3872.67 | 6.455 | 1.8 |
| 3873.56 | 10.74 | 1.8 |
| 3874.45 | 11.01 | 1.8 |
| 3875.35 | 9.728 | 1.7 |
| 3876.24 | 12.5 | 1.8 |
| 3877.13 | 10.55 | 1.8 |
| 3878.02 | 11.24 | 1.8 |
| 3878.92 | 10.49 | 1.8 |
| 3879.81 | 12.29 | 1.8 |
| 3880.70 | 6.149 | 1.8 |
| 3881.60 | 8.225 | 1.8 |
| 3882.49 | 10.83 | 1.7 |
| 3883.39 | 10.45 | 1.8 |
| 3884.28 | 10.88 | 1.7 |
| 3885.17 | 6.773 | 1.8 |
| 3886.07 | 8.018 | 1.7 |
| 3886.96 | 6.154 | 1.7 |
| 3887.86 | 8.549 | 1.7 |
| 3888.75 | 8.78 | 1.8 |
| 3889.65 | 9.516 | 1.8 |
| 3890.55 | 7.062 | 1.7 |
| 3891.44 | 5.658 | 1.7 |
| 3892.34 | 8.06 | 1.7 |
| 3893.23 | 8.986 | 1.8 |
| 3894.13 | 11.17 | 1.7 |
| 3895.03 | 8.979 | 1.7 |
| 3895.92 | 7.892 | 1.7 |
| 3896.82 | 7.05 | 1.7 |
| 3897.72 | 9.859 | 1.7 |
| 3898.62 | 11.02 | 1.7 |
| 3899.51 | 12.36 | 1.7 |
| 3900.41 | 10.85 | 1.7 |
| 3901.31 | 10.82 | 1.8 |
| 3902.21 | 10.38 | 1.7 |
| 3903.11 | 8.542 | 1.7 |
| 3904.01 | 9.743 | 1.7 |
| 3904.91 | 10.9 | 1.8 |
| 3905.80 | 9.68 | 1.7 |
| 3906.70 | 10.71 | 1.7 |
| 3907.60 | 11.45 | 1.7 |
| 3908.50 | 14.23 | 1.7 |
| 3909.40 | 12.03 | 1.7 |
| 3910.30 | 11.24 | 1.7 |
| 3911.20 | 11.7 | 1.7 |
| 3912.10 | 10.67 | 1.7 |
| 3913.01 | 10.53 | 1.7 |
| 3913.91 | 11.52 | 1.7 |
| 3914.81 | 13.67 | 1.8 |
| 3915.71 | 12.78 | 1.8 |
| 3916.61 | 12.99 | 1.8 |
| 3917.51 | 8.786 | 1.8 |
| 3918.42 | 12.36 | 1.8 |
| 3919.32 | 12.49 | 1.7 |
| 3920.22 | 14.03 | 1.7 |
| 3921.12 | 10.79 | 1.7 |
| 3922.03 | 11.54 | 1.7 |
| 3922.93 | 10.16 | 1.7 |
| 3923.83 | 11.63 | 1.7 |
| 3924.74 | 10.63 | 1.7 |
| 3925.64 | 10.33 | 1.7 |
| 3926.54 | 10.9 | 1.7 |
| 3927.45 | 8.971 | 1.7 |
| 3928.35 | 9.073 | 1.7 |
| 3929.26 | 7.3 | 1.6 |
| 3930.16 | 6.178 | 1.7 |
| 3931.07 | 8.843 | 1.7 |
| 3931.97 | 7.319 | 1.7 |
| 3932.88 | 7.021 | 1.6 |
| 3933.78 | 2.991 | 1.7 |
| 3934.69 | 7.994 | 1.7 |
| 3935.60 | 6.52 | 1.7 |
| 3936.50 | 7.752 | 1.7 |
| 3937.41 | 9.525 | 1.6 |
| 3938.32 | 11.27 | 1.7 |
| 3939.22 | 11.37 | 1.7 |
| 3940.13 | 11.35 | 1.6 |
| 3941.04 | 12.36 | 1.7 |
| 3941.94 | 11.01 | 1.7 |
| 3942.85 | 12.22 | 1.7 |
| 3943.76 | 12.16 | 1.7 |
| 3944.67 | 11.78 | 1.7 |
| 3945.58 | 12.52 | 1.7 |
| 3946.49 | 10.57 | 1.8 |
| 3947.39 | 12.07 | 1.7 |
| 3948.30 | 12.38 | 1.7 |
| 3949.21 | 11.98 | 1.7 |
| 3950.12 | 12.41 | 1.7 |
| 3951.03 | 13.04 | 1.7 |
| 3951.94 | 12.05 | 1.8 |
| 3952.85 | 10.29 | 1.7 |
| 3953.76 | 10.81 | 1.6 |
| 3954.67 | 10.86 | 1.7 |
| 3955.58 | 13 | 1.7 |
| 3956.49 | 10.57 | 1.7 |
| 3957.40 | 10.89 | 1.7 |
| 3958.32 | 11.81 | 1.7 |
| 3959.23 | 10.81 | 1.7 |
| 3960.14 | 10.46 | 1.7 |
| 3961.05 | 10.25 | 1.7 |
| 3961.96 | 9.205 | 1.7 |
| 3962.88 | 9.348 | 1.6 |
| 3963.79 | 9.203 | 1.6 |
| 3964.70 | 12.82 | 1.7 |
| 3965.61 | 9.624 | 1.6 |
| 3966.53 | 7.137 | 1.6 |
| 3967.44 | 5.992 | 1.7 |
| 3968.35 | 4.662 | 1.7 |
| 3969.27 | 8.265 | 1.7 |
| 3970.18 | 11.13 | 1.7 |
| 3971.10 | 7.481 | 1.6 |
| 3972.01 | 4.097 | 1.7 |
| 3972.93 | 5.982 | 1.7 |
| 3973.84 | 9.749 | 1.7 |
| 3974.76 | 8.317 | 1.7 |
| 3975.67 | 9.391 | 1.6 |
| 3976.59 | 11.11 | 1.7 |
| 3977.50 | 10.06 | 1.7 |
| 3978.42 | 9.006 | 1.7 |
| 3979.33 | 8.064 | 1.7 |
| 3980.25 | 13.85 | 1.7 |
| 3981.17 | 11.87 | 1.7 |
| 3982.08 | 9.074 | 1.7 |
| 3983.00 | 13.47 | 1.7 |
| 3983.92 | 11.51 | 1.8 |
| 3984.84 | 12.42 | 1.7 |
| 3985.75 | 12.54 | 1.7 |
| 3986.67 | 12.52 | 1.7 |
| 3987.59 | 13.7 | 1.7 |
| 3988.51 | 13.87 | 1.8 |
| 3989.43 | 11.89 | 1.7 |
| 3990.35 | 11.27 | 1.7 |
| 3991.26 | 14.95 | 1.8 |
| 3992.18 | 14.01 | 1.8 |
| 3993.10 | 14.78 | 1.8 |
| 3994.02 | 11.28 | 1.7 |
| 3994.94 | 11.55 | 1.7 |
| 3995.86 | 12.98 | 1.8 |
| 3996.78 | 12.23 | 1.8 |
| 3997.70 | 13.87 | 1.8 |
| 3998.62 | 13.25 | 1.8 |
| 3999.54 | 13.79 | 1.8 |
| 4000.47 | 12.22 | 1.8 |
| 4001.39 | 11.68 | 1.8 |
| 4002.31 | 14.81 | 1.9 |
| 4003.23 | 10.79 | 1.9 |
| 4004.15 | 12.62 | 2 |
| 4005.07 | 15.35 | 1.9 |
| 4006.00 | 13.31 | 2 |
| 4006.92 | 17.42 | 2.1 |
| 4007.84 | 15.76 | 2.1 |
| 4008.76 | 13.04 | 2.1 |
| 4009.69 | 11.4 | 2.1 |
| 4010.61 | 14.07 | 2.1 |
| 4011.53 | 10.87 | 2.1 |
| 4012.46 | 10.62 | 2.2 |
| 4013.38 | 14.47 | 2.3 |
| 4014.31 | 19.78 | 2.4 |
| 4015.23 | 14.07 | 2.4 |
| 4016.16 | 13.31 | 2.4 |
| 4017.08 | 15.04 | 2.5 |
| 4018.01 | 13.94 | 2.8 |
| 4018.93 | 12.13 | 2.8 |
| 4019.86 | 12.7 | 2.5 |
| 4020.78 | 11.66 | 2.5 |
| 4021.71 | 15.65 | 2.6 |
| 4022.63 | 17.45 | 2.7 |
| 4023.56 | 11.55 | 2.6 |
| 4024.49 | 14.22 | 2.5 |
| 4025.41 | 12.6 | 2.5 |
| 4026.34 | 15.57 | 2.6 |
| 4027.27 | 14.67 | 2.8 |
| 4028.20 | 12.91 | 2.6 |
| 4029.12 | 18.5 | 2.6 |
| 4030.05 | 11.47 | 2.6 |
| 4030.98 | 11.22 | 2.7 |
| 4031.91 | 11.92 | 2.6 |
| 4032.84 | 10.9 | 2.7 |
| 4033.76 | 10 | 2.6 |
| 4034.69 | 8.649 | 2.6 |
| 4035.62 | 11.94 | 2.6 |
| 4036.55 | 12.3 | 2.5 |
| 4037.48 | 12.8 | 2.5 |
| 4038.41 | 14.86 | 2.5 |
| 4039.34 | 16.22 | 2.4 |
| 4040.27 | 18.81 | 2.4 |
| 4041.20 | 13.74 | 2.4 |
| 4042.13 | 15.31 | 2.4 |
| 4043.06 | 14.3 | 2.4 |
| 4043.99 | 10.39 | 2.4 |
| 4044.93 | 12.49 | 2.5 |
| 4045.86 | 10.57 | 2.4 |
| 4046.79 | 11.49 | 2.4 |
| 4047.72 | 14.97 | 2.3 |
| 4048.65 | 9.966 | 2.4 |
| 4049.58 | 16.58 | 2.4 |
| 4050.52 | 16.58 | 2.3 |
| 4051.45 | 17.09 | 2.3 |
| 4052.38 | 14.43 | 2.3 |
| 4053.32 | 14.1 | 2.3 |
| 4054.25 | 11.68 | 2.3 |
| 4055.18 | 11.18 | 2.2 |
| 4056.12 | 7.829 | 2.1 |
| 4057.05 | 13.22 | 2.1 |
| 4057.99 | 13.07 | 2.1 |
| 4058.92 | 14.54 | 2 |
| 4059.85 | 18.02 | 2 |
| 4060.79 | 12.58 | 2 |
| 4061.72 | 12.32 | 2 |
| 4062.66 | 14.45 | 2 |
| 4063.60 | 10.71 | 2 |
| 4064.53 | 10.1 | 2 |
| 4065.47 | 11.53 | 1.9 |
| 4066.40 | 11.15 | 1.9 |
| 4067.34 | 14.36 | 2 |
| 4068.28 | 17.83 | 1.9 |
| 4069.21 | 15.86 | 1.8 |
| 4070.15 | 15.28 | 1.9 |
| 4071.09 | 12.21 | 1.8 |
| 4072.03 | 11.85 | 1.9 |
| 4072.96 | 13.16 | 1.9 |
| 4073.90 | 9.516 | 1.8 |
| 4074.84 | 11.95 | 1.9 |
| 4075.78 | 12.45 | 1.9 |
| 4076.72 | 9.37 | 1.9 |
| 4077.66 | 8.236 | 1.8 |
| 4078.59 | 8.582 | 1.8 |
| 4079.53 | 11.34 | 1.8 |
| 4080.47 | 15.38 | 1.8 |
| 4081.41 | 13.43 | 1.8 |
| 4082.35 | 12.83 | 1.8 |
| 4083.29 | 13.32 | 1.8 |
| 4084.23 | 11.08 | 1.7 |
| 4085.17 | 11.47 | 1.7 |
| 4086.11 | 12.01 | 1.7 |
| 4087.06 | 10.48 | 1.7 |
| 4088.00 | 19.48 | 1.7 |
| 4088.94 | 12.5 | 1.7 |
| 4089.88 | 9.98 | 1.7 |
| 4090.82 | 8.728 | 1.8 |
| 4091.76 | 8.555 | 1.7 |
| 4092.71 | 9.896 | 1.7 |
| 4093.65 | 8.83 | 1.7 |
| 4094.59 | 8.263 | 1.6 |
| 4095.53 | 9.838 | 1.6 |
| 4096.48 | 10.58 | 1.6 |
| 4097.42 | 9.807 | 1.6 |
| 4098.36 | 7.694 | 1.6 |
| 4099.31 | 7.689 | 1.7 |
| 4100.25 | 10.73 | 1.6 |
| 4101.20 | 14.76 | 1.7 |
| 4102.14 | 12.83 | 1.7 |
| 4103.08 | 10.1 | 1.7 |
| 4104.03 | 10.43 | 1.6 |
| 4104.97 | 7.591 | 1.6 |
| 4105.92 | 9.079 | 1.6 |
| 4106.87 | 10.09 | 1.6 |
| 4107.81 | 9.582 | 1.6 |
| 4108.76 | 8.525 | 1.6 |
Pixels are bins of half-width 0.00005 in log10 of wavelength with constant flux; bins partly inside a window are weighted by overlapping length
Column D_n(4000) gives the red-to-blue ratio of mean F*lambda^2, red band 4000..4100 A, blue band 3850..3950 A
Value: 1.3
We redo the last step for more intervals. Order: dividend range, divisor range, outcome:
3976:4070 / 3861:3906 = 1.40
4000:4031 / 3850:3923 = 1.36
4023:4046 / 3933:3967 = 1.30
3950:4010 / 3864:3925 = 1.12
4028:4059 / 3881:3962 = 1.36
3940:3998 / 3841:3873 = 1.03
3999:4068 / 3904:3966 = 1.31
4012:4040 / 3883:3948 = 1.42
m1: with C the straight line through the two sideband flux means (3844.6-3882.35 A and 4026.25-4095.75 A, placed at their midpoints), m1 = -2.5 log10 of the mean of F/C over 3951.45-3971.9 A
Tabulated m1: 0.22 mag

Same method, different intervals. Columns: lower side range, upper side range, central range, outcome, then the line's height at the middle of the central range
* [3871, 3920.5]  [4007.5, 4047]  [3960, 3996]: 0.171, 12.2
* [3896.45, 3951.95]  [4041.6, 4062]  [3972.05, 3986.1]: 0.154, 11.8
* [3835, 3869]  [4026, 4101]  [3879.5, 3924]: 0.071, 10.9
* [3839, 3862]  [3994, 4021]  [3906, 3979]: 0.190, 12.2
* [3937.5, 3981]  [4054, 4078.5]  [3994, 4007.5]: -0.187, 11.1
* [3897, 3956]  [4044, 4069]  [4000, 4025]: -0.114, 12.3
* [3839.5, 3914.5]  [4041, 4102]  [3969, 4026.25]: -0.077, 11.5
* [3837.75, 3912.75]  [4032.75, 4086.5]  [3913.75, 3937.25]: 0.126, 11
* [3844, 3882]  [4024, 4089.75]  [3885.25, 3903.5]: 0.284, 11.6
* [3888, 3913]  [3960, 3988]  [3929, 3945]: 0.078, 9.85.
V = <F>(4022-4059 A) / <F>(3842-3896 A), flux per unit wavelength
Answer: 1.3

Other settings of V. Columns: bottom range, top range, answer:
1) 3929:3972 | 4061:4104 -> 1.17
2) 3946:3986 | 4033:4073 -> 1.30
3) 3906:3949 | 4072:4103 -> 1.05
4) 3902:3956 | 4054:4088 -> 1.16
